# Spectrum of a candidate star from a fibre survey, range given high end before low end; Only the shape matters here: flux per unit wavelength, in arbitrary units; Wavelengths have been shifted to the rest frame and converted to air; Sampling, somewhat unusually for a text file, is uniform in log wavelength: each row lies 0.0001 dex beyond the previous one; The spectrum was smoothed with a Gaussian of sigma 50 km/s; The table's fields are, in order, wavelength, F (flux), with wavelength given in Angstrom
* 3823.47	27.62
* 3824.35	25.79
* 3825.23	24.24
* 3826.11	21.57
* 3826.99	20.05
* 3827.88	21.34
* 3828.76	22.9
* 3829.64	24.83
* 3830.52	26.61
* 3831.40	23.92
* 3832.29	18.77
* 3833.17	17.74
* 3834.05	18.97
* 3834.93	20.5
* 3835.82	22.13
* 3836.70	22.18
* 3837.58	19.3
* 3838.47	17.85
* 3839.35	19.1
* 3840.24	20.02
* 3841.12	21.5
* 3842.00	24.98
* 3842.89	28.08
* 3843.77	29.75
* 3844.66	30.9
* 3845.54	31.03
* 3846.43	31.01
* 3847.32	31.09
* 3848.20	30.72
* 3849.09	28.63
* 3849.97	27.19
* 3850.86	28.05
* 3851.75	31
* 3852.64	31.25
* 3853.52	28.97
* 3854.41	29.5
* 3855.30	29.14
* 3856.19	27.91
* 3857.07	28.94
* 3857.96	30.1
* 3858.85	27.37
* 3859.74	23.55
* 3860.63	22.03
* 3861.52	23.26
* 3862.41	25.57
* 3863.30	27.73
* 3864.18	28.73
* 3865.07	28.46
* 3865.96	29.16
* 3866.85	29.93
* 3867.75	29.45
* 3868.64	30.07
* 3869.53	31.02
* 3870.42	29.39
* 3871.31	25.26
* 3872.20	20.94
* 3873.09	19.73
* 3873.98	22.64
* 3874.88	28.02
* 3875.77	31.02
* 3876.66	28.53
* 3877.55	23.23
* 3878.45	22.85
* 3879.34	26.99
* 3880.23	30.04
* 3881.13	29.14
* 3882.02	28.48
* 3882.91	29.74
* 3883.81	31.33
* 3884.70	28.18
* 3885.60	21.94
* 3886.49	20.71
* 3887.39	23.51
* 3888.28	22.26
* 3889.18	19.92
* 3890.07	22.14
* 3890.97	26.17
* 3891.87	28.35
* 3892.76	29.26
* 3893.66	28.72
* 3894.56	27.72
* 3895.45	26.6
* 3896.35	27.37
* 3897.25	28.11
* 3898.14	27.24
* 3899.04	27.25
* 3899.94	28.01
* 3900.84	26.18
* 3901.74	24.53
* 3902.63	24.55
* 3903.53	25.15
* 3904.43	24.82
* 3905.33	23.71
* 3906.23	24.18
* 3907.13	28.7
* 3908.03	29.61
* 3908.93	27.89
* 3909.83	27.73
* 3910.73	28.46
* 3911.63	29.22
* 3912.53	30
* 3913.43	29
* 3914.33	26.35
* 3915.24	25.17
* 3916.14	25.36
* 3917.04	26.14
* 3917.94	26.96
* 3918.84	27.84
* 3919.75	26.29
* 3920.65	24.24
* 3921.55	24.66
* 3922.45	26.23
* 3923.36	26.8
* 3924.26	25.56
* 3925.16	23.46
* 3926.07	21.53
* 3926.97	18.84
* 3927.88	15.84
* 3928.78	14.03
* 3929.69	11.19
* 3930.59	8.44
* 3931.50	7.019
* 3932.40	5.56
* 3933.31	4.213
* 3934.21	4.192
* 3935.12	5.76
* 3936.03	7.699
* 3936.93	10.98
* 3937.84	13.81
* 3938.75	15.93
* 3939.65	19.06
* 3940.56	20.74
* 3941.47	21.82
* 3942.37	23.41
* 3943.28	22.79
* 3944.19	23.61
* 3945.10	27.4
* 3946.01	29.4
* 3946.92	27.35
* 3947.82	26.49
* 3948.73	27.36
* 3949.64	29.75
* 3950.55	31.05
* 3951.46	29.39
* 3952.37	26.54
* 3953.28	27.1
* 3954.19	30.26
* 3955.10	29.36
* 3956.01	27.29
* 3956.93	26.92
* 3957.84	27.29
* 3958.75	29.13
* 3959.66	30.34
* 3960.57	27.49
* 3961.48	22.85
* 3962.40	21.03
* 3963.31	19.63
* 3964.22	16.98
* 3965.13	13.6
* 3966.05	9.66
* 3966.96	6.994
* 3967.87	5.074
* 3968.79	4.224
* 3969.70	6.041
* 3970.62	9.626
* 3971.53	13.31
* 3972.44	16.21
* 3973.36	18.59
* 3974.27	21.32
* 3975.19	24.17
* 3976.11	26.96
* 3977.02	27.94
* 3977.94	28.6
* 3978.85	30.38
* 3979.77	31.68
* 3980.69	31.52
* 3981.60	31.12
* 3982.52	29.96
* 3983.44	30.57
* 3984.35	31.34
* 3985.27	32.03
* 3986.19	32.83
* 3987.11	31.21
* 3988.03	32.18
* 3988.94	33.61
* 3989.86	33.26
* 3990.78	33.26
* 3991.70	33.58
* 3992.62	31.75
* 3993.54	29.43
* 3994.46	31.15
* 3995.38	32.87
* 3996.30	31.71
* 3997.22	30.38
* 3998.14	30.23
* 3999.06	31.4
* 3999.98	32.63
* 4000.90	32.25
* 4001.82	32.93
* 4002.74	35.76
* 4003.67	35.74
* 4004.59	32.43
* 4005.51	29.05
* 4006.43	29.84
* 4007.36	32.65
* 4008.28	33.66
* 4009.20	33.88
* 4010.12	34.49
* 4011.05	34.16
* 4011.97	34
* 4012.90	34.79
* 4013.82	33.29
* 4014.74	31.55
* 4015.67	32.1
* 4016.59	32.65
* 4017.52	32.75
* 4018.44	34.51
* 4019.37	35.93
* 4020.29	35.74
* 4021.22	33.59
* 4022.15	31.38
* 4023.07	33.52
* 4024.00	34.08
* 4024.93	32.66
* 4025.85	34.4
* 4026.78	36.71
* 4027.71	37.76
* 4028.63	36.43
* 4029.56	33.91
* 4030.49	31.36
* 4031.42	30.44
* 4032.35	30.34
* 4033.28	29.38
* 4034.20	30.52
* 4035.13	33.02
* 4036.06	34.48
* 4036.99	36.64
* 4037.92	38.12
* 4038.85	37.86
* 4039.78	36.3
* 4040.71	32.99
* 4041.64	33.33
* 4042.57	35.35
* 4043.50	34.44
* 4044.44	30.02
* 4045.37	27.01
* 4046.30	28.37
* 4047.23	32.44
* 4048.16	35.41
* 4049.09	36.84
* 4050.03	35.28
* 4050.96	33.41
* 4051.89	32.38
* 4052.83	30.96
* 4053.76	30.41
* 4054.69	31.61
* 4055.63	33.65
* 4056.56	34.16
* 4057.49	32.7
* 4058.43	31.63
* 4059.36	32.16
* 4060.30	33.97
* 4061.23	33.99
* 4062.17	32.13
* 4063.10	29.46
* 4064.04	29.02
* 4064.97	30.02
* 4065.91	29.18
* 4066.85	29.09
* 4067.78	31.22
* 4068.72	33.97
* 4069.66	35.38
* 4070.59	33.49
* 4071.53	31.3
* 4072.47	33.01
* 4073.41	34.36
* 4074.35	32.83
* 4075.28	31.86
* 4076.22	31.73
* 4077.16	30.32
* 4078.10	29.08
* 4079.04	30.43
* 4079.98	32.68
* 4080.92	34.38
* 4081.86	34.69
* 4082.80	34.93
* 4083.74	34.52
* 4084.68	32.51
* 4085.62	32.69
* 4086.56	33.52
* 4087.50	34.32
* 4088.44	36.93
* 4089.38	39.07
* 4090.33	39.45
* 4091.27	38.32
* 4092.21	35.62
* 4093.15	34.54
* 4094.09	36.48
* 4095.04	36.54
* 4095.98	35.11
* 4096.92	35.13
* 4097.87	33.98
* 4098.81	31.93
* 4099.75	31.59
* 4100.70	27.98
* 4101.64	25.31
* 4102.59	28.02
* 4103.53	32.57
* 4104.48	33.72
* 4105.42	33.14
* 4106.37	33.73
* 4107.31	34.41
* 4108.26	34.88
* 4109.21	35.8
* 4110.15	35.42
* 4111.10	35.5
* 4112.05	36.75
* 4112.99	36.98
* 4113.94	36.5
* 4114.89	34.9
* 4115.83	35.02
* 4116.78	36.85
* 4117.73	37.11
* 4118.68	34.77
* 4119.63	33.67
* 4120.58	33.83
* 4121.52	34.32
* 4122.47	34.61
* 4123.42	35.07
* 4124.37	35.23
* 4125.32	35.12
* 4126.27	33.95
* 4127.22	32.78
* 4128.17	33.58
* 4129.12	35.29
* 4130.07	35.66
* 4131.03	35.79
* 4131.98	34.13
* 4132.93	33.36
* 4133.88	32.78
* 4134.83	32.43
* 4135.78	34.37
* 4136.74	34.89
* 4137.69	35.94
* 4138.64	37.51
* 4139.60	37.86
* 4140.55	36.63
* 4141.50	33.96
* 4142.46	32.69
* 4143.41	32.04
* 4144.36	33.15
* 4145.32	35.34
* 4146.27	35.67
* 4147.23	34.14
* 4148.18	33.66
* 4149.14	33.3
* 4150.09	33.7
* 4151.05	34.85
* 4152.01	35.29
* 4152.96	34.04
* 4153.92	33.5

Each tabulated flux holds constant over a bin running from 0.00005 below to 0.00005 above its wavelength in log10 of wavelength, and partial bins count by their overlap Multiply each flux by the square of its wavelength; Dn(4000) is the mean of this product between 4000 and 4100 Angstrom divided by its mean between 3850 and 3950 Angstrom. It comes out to 1.47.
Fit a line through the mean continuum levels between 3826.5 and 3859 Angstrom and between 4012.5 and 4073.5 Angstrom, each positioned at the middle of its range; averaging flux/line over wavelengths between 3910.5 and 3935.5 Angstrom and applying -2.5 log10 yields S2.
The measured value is 0.37 mag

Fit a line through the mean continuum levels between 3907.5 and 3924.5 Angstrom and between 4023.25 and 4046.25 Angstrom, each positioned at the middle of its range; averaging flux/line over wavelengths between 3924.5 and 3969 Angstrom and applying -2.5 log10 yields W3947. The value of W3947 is 0.423 mag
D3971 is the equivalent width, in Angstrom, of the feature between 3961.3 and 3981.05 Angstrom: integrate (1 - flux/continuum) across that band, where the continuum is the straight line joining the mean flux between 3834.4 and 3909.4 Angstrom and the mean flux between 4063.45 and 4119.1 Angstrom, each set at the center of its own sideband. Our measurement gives 7.6 Angstrom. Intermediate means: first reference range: 26.5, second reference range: 33.6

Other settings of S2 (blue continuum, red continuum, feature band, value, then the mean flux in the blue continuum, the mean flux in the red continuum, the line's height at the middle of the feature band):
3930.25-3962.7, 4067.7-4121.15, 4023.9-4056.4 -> -0.14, 21.4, 34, 29.4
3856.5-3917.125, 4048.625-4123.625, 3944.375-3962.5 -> 0.05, 26.7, 33.5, 29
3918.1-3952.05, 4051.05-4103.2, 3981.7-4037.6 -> -0.23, 19.8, 32.8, 26.7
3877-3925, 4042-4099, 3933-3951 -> 0.38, 26.4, 33.1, 28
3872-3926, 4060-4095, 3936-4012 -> 0.12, 26.2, 33.3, 29.2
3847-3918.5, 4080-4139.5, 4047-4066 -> 0.01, 27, 34.5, 32.8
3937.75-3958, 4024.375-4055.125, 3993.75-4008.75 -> -0.07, 25.6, 33.4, 30.1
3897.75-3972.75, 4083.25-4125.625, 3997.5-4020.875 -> -0.21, 21.6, 34.5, 27.2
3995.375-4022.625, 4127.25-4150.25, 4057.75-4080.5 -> 0.06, 33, 34.5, 33.7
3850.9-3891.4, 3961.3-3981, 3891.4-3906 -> -0.09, 26.8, 18.3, 24.5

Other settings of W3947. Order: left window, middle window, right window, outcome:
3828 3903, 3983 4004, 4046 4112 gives -0.07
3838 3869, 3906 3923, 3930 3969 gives -0.20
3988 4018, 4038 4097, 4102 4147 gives 0.01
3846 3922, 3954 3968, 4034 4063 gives 0.35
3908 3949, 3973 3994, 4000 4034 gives -0.05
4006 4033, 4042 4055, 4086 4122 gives 0.05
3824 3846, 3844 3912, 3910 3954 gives -0.21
